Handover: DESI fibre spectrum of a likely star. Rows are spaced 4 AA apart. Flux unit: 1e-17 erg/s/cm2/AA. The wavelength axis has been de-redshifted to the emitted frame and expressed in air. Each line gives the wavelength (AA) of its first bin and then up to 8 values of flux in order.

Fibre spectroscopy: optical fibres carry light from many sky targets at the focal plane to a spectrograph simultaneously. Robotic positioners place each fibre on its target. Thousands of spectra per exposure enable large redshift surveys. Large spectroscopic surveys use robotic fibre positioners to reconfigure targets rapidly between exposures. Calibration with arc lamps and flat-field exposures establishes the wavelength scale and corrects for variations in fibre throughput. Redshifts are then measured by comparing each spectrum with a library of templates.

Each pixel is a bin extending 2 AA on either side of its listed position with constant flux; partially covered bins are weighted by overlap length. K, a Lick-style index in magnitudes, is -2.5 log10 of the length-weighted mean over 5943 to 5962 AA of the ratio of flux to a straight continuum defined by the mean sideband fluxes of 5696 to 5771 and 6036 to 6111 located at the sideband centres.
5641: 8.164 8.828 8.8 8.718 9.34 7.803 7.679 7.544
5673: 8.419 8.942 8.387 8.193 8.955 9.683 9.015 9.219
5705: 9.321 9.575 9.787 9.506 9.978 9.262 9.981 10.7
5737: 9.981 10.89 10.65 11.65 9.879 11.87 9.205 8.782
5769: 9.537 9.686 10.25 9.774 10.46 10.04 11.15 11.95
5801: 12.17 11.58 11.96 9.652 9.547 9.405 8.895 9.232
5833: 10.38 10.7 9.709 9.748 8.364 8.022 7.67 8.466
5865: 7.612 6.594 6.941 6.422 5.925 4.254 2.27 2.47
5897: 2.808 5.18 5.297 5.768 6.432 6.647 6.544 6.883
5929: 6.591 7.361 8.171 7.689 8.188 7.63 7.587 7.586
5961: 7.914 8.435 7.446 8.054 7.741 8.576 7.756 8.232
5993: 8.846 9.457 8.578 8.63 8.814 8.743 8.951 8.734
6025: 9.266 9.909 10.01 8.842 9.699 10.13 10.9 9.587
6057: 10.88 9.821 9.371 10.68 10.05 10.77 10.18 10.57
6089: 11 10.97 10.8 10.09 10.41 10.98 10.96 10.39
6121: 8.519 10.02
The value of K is 0.294 mag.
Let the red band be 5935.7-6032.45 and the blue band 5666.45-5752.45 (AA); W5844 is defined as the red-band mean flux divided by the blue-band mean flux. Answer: 0.88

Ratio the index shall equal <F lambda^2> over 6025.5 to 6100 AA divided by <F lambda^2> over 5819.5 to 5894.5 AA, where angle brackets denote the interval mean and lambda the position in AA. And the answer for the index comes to 1.5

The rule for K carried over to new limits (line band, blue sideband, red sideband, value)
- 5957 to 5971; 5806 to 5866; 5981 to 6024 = 0.12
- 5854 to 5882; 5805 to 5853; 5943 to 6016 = 0.29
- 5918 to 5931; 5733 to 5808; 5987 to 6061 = 0.42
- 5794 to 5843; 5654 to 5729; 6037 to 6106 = -0.11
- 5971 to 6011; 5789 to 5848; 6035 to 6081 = 0.20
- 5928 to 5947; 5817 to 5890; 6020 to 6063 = 0.15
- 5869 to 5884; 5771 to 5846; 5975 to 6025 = 0.47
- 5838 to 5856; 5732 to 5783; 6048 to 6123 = 0.14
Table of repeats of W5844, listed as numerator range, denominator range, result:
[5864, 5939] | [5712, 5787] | 0.57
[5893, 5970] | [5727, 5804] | 0.64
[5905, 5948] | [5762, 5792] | 0.71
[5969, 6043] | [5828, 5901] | 1.25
